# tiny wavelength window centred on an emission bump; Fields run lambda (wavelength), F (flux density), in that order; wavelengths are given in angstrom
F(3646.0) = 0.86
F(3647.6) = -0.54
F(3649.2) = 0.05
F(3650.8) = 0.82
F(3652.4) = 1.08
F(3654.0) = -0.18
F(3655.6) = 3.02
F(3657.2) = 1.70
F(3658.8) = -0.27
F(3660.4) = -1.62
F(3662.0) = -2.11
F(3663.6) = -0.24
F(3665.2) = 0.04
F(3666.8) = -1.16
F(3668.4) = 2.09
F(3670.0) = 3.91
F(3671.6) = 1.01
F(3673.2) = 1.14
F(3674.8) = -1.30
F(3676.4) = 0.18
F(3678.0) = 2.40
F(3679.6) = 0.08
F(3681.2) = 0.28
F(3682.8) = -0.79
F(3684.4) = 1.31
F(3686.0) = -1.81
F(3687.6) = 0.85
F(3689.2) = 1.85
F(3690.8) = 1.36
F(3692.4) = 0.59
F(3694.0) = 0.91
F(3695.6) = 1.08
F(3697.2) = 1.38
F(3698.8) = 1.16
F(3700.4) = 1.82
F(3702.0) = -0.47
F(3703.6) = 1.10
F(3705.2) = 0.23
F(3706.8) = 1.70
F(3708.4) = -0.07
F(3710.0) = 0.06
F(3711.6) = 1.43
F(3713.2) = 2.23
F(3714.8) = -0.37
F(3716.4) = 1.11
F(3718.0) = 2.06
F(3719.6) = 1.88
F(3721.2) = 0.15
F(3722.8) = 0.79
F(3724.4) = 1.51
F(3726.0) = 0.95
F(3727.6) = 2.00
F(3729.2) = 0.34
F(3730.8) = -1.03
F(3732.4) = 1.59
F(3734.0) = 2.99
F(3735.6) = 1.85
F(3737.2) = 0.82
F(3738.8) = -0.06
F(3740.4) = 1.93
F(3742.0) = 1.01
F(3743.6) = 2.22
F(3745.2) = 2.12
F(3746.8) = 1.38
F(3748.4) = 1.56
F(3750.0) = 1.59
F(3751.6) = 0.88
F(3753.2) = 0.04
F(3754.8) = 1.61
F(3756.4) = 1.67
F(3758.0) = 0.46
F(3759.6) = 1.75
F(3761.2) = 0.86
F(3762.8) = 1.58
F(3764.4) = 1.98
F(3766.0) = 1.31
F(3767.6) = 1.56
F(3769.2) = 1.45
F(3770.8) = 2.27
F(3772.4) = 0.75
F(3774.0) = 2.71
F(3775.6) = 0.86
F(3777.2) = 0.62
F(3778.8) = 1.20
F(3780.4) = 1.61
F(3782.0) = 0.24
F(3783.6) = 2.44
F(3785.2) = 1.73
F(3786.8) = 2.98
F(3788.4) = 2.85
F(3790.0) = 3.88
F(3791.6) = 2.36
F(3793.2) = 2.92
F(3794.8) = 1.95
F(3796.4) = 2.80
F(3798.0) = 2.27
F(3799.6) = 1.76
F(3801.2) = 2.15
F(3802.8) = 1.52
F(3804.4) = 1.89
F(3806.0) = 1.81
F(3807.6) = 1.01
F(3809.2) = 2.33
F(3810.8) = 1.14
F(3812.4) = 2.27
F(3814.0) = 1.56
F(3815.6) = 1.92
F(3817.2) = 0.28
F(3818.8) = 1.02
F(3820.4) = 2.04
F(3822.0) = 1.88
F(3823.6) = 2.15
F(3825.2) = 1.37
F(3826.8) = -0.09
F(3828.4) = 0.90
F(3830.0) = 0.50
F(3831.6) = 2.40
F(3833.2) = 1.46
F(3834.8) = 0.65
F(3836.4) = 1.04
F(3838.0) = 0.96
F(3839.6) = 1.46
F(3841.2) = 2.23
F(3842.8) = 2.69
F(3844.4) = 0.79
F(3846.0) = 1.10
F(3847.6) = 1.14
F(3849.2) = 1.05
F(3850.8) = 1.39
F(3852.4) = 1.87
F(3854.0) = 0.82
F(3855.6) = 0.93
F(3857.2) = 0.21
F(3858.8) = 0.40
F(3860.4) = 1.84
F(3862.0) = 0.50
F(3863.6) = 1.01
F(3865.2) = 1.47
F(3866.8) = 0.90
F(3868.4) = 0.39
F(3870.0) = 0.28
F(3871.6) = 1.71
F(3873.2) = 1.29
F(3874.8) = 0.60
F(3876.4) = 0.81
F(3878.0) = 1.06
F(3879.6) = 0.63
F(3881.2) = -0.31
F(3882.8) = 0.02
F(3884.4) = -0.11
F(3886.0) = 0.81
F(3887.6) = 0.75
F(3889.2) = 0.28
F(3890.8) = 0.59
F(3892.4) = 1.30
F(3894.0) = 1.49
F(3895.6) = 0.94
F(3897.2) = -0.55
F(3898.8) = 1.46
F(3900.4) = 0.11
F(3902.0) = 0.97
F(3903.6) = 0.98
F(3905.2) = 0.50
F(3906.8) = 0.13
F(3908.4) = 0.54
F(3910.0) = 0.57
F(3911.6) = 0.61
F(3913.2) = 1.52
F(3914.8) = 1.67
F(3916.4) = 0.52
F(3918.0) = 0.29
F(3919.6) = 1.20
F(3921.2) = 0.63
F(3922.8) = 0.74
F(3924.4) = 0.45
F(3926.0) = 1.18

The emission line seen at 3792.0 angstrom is C IV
